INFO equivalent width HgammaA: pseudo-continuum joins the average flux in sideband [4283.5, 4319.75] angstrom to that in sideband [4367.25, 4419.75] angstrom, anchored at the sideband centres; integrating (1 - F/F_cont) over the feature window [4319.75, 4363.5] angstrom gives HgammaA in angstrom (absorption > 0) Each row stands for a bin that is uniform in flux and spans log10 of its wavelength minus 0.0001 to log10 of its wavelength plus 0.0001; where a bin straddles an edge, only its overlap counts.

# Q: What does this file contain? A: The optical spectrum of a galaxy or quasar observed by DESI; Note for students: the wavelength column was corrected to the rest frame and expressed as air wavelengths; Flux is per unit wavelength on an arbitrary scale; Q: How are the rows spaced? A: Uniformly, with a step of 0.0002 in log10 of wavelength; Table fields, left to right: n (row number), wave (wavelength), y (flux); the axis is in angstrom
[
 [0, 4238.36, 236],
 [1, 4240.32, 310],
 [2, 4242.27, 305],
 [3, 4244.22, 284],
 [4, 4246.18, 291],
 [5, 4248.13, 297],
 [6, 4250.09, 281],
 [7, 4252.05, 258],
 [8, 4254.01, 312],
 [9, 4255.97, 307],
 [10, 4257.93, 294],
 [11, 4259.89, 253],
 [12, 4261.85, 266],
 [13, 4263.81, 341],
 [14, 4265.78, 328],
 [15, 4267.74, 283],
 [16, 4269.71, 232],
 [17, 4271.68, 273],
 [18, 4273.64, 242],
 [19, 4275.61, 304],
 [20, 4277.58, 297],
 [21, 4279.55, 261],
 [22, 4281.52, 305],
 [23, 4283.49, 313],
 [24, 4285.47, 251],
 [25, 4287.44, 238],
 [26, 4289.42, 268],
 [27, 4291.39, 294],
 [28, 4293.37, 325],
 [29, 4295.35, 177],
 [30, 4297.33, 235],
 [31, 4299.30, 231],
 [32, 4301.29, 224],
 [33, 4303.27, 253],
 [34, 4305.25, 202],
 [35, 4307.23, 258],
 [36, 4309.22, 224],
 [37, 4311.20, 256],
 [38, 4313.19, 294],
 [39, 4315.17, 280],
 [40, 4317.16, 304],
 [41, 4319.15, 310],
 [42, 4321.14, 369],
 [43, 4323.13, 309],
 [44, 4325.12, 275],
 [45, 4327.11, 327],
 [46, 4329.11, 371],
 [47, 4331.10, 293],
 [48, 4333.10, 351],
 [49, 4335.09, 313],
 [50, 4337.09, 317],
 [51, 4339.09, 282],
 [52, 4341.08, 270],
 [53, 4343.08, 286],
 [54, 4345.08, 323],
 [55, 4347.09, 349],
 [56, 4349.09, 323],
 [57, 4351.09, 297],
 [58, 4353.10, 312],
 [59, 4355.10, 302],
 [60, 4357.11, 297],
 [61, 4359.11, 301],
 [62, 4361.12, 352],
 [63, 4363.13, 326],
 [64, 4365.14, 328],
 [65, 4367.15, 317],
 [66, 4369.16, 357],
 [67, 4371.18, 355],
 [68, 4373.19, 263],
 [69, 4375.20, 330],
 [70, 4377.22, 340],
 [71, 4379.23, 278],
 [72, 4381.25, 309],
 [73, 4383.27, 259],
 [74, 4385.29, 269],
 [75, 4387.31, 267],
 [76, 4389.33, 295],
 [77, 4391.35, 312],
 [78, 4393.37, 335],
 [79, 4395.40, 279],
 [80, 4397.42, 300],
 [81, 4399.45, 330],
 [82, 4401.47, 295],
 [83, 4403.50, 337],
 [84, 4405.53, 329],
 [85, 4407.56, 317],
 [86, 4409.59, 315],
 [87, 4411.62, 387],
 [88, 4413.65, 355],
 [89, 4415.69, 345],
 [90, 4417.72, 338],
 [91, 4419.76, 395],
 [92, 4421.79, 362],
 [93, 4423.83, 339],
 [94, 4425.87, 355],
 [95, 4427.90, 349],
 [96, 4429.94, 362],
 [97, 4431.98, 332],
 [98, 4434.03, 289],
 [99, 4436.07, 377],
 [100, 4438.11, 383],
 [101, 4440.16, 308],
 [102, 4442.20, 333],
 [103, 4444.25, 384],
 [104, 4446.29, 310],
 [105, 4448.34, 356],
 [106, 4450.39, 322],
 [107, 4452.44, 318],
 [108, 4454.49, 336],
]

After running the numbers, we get -4.9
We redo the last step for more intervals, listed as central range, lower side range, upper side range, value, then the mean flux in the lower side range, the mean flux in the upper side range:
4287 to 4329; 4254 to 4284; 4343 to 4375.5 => 4.1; 287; 319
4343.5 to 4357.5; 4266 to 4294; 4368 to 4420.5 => -0.5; 278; 318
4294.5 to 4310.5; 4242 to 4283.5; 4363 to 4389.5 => 3.7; 287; 306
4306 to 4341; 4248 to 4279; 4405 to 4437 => 0.9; 285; 347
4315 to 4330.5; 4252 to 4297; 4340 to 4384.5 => -1.2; 279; 312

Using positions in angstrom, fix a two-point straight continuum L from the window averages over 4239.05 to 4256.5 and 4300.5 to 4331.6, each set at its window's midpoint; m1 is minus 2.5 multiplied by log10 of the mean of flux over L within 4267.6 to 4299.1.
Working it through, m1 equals 0.083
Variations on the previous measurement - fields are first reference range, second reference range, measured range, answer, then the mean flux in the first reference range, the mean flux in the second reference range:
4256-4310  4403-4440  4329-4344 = -0.034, 266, 347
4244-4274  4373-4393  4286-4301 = 0.147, 285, 295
